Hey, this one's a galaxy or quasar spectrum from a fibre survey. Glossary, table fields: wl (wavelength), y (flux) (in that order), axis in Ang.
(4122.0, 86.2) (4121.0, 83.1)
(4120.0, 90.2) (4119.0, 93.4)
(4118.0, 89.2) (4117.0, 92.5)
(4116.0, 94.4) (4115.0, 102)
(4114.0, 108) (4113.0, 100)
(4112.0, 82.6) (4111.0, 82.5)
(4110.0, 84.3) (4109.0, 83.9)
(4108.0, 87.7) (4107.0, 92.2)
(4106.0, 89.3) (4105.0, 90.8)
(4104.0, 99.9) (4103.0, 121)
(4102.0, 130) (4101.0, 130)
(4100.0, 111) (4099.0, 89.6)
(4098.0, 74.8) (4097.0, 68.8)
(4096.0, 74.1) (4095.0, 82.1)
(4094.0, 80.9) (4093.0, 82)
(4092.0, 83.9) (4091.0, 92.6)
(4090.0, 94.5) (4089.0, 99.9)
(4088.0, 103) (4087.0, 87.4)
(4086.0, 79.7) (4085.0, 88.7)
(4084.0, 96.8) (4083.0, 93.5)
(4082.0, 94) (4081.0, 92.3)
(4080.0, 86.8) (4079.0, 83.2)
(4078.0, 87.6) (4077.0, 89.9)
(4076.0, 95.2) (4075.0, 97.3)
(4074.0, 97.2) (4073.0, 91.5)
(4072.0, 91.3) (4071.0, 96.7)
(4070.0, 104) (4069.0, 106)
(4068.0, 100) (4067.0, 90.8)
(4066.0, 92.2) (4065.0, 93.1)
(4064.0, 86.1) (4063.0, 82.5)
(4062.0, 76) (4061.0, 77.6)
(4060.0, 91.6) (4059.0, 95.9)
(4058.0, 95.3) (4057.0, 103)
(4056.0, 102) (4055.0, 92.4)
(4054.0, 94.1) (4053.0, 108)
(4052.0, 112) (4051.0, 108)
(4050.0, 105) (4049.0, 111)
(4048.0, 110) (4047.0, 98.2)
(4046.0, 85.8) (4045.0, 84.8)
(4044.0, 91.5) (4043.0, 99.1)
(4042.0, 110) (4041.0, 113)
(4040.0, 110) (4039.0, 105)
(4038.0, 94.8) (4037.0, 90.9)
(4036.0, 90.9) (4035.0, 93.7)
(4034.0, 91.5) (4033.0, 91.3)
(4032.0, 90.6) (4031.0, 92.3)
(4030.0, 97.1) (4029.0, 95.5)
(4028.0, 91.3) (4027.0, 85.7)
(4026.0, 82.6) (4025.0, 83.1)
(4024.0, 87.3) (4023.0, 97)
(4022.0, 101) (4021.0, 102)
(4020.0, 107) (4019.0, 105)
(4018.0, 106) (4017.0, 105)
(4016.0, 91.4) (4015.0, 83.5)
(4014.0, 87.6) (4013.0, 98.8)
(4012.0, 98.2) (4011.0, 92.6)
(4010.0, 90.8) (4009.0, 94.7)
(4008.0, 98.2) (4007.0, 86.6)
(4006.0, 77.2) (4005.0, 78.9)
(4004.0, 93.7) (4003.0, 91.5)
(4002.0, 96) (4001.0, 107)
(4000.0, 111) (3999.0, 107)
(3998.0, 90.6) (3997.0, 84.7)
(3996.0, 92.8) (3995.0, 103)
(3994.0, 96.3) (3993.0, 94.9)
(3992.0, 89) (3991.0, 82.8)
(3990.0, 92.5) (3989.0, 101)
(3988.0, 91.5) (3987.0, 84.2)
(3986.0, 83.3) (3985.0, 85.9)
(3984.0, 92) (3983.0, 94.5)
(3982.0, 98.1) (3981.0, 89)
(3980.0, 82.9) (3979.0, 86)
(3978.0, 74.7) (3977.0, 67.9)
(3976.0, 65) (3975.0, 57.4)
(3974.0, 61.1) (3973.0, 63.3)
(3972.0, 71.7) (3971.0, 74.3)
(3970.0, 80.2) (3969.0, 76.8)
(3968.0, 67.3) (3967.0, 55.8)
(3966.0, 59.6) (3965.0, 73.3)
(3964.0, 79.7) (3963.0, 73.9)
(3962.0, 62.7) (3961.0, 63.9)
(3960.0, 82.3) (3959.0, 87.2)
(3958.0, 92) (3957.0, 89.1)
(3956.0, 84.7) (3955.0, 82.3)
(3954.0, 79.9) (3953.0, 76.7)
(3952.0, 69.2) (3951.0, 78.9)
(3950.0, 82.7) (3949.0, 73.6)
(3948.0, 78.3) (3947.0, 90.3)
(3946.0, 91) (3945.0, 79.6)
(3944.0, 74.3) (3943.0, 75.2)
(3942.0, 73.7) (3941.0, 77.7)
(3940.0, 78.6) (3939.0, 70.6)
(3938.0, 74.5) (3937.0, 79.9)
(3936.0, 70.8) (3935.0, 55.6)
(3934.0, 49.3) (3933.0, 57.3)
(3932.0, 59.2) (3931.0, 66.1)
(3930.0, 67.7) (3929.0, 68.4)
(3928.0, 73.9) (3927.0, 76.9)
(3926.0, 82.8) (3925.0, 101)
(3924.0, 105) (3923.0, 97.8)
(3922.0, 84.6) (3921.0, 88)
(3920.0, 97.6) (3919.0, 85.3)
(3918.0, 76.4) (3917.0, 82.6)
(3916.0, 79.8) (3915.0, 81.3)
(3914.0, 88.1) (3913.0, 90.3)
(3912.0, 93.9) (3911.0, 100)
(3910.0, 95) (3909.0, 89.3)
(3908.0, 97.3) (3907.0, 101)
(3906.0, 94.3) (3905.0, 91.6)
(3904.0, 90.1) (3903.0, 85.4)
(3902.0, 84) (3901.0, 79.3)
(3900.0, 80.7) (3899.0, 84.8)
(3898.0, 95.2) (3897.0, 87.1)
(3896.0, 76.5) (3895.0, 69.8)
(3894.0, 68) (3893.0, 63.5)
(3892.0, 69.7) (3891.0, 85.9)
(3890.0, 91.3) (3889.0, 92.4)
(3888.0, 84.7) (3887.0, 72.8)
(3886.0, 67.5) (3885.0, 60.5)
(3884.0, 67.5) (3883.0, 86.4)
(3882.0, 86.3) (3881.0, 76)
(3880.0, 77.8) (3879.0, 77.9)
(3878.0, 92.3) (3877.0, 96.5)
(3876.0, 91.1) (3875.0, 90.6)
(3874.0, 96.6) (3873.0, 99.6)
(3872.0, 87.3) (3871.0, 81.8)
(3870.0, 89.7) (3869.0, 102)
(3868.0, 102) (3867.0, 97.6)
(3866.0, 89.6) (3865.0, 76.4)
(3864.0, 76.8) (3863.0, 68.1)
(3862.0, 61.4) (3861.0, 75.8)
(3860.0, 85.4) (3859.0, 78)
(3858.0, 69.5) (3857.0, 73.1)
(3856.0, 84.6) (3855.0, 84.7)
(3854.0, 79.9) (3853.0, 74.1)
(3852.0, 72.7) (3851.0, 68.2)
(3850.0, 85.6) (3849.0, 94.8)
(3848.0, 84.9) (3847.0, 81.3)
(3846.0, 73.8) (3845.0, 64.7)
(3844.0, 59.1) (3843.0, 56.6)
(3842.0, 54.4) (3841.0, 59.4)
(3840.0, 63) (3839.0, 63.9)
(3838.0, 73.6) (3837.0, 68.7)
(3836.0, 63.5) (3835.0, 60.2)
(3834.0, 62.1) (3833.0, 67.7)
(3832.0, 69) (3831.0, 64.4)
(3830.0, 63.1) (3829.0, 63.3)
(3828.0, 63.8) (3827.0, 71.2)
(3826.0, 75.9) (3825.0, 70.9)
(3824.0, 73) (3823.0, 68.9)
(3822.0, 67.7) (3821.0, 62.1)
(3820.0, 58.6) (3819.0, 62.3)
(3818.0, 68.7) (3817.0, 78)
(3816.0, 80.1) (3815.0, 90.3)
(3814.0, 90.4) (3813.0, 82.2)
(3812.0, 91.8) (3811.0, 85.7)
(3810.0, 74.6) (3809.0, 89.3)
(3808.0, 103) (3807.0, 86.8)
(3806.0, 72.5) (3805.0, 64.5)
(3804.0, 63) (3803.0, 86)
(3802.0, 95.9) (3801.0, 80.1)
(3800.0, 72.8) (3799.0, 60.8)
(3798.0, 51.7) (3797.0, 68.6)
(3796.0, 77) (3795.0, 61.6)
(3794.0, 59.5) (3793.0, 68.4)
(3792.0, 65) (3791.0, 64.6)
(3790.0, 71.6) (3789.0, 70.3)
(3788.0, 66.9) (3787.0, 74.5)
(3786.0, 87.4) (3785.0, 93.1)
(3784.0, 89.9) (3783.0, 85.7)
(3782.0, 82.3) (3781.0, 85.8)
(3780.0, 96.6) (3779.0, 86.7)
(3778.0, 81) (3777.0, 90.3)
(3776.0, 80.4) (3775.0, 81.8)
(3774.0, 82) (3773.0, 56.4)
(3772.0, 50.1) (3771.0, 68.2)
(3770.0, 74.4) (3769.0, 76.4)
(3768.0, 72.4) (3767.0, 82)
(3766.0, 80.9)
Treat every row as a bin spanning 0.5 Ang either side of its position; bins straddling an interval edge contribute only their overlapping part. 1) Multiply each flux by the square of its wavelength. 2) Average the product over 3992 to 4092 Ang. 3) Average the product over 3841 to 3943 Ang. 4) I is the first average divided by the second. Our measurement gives 1.3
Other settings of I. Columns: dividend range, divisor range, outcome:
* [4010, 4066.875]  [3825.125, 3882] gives 1.37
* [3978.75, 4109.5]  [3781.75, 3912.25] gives 1.34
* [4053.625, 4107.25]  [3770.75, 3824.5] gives 1.41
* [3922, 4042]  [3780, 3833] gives 1.25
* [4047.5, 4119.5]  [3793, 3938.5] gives 1.34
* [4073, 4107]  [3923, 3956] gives 1.32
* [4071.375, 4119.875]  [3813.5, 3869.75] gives 1.44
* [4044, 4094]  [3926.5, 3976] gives 1.36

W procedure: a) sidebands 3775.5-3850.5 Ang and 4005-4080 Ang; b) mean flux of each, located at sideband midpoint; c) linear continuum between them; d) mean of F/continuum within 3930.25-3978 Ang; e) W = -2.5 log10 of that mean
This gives 0.188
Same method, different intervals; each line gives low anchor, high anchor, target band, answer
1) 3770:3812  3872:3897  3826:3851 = 0.159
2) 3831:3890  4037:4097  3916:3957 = 0.075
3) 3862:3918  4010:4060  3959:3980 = 0.283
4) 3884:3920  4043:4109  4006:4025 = -0.056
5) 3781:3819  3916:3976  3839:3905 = -0.044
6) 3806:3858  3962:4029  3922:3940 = 0.100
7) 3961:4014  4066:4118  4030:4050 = -0.103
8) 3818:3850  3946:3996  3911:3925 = -0.185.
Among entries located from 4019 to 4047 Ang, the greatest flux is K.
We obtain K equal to 113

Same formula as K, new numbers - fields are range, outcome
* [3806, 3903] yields 103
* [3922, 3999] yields 107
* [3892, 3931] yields 105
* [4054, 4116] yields 130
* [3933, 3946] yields 91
